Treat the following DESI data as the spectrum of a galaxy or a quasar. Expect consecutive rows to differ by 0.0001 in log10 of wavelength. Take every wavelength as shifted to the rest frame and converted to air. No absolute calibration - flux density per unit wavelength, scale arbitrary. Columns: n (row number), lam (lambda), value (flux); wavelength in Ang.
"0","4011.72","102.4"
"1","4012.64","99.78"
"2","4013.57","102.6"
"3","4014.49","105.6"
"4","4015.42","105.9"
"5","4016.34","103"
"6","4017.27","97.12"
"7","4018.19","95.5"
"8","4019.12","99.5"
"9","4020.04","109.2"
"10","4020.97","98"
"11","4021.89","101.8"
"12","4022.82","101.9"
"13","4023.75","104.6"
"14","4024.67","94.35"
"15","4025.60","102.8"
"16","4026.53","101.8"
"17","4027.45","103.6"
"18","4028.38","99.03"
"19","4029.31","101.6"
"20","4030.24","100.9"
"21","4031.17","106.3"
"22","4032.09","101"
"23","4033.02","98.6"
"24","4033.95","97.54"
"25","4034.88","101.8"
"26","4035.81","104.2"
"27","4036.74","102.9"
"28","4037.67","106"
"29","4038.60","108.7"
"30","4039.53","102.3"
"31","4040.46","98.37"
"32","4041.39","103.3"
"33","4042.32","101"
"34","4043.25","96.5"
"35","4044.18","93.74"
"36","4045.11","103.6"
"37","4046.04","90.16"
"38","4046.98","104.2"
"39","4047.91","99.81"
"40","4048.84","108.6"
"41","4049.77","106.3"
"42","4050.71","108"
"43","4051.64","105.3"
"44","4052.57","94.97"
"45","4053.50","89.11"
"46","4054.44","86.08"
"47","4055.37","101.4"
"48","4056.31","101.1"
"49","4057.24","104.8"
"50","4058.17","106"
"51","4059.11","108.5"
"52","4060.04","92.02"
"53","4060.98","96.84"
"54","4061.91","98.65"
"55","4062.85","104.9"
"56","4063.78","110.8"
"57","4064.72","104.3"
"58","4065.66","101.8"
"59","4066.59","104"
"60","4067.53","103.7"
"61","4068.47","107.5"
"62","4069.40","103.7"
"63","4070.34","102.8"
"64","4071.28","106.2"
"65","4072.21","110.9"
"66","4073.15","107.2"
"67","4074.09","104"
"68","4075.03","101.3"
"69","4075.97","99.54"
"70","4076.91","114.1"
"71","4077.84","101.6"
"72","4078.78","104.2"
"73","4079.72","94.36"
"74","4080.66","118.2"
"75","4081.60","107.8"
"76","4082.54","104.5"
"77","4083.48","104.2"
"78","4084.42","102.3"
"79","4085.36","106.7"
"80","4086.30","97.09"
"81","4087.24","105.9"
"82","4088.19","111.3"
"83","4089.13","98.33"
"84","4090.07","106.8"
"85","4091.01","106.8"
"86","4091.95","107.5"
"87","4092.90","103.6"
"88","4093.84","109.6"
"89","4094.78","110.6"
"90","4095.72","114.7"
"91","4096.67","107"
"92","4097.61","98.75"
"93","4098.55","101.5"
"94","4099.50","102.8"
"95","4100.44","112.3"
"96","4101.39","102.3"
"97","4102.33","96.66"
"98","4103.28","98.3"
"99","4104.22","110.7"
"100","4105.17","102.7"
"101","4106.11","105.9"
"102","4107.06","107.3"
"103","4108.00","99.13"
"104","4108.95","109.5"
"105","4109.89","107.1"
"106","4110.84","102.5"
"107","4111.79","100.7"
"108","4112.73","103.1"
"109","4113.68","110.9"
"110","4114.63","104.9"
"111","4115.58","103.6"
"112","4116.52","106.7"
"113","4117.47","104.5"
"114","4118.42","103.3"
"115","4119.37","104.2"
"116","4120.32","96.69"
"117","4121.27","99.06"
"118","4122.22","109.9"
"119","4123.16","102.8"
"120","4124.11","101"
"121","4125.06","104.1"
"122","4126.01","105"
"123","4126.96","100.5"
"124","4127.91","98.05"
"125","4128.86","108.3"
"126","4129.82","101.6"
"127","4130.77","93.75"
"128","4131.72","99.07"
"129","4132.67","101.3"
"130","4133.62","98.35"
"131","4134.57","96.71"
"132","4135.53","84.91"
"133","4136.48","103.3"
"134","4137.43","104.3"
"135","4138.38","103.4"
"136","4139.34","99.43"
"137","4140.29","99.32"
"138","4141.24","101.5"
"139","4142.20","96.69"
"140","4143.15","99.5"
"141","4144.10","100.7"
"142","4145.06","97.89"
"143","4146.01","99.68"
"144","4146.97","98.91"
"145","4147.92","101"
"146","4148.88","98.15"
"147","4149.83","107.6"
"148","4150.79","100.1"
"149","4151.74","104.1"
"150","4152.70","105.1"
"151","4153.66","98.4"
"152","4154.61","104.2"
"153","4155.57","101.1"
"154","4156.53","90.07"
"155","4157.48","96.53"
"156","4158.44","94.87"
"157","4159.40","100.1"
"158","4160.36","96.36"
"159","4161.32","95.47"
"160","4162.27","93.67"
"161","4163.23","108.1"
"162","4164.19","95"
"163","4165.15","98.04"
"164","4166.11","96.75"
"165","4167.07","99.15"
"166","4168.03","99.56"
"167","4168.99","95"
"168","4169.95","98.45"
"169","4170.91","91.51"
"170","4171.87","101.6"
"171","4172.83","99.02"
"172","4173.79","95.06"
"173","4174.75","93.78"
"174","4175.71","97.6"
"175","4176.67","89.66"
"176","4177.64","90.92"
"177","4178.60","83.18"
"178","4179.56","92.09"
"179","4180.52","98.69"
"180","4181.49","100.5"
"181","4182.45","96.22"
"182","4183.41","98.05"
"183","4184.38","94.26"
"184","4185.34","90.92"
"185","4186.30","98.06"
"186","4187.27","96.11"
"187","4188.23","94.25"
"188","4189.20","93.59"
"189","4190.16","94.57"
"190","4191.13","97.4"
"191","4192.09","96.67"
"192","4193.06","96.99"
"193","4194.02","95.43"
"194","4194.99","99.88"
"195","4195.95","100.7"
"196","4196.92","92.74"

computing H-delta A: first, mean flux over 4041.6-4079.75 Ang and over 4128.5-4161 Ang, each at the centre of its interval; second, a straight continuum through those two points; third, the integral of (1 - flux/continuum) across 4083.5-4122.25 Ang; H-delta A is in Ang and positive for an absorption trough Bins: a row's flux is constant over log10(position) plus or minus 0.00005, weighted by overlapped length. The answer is -1.5 Ang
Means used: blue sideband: 102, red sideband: 99.5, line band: 105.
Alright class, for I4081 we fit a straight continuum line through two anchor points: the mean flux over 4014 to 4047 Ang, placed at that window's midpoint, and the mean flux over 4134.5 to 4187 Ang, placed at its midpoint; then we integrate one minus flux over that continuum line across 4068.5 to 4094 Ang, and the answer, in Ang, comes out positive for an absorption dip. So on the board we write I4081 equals -1.4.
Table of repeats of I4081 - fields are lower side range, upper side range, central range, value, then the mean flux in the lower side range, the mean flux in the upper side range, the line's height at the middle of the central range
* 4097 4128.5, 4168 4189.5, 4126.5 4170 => -0.11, 104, 95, 99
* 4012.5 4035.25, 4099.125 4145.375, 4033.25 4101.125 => -1.13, 101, 102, 102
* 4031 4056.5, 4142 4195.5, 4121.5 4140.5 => -0.47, 101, 97.3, 98.3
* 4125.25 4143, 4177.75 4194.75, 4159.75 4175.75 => -0.09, 99.8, 95.1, 96.8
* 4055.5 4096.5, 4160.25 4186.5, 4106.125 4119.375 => -0.44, 105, 95.9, 102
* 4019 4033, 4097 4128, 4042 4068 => 0.37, 102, 104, 102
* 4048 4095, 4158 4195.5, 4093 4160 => -1.55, 104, 96.1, 99.8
